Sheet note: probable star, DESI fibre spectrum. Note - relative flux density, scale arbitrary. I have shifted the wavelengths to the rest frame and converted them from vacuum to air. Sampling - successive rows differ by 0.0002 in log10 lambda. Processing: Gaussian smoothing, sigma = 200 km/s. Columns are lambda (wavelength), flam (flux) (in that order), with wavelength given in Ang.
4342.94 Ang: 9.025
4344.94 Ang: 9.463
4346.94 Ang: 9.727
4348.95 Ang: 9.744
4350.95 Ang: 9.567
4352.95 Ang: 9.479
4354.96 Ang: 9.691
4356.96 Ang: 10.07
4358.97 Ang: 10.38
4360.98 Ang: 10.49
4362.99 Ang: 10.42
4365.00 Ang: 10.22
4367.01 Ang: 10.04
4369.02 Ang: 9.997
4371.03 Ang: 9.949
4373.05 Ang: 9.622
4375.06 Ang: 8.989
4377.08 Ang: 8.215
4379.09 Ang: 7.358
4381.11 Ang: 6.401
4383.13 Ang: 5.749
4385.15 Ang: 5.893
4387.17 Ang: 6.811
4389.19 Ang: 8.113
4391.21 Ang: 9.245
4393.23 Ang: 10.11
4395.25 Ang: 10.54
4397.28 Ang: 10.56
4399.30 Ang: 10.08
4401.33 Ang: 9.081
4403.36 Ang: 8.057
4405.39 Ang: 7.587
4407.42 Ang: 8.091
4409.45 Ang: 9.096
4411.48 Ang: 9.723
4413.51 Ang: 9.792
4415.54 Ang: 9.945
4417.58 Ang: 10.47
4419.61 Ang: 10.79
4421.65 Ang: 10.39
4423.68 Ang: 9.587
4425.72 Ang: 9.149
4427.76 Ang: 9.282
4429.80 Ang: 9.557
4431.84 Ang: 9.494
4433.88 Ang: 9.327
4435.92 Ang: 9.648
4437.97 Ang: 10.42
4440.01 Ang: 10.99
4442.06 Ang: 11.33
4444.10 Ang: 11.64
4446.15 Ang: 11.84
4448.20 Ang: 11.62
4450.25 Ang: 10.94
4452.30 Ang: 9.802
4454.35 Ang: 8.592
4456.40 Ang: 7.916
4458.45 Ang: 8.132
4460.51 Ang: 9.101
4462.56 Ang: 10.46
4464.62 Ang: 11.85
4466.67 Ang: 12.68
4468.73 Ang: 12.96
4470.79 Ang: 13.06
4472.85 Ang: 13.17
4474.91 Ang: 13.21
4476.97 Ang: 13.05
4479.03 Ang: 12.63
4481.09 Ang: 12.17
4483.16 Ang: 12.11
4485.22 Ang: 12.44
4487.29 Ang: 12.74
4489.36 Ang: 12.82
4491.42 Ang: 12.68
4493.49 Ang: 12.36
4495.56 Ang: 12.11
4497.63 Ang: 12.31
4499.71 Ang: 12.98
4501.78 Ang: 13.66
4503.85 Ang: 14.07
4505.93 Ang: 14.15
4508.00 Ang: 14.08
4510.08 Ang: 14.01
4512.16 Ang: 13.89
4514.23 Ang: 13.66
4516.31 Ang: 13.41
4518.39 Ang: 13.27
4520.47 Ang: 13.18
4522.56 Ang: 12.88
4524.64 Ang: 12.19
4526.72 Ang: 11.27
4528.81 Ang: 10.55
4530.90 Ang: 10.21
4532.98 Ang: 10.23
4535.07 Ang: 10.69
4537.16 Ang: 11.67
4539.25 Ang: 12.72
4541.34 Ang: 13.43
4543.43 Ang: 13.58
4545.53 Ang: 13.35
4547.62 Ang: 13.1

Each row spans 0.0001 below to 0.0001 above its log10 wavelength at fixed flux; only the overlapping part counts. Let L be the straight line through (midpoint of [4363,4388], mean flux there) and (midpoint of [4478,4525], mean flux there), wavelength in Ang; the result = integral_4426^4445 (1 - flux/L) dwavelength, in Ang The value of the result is 0.8 Ang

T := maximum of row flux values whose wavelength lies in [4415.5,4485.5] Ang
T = 13.21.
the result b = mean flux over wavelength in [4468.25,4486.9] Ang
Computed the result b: 12.7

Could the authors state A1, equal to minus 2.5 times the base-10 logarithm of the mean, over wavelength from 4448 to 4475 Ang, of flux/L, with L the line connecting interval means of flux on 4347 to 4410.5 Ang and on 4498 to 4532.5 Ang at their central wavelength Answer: 0.05 mag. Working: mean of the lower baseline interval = 9.03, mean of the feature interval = 10.9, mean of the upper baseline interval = 12.9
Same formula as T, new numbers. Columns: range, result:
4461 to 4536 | 14.15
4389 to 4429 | 10.79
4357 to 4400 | 10.56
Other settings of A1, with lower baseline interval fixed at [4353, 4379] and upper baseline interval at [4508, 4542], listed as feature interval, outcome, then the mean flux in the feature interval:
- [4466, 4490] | -0.10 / 12.7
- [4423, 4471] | 0.07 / 10.4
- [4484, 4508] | -0.10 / 13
